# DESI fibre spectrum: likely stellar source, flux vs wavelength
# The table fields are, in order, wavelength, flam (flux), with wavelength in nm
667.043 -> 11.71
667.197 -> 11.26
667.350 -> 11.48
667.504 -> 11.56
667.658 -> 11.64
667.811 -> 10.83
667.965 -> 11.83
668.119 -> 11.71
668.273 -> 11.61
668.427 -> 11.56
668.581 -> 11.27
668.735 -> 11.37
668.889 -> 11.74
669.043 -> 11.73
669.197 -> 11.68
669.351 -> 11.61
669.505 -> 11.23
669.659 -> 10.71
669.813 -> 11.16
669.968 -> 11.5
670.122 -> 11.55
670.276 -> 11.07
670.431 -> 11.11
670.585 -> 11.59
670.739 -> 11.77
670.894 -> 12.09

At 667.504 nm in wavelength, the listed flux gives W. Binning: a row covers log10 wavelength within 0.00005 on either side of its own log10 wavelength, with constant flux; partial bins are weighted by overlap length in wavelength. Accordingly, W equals 11.56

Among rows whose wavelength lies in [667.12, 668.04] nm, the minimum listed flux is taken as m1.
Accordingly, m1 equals 10.83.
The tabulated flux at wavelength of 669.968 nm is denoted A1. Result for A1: 11.5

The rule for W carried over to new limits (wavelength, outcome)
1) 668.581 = 11.27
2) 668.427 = 11.56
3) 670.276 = 11.07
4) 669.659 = 10.71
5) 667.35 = 11.48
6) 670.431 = 11.11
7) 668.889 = 11.74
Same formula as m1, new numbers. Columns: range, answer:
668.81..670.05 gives 10.71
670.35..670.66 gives 11.11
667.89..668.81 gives 11.27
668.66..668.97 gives 11.37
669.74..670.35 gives 11.07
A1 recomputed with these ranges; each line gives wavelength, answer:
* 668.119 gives 11.71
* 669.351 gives 11.61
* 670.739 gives 11.77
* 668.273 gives 11.61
